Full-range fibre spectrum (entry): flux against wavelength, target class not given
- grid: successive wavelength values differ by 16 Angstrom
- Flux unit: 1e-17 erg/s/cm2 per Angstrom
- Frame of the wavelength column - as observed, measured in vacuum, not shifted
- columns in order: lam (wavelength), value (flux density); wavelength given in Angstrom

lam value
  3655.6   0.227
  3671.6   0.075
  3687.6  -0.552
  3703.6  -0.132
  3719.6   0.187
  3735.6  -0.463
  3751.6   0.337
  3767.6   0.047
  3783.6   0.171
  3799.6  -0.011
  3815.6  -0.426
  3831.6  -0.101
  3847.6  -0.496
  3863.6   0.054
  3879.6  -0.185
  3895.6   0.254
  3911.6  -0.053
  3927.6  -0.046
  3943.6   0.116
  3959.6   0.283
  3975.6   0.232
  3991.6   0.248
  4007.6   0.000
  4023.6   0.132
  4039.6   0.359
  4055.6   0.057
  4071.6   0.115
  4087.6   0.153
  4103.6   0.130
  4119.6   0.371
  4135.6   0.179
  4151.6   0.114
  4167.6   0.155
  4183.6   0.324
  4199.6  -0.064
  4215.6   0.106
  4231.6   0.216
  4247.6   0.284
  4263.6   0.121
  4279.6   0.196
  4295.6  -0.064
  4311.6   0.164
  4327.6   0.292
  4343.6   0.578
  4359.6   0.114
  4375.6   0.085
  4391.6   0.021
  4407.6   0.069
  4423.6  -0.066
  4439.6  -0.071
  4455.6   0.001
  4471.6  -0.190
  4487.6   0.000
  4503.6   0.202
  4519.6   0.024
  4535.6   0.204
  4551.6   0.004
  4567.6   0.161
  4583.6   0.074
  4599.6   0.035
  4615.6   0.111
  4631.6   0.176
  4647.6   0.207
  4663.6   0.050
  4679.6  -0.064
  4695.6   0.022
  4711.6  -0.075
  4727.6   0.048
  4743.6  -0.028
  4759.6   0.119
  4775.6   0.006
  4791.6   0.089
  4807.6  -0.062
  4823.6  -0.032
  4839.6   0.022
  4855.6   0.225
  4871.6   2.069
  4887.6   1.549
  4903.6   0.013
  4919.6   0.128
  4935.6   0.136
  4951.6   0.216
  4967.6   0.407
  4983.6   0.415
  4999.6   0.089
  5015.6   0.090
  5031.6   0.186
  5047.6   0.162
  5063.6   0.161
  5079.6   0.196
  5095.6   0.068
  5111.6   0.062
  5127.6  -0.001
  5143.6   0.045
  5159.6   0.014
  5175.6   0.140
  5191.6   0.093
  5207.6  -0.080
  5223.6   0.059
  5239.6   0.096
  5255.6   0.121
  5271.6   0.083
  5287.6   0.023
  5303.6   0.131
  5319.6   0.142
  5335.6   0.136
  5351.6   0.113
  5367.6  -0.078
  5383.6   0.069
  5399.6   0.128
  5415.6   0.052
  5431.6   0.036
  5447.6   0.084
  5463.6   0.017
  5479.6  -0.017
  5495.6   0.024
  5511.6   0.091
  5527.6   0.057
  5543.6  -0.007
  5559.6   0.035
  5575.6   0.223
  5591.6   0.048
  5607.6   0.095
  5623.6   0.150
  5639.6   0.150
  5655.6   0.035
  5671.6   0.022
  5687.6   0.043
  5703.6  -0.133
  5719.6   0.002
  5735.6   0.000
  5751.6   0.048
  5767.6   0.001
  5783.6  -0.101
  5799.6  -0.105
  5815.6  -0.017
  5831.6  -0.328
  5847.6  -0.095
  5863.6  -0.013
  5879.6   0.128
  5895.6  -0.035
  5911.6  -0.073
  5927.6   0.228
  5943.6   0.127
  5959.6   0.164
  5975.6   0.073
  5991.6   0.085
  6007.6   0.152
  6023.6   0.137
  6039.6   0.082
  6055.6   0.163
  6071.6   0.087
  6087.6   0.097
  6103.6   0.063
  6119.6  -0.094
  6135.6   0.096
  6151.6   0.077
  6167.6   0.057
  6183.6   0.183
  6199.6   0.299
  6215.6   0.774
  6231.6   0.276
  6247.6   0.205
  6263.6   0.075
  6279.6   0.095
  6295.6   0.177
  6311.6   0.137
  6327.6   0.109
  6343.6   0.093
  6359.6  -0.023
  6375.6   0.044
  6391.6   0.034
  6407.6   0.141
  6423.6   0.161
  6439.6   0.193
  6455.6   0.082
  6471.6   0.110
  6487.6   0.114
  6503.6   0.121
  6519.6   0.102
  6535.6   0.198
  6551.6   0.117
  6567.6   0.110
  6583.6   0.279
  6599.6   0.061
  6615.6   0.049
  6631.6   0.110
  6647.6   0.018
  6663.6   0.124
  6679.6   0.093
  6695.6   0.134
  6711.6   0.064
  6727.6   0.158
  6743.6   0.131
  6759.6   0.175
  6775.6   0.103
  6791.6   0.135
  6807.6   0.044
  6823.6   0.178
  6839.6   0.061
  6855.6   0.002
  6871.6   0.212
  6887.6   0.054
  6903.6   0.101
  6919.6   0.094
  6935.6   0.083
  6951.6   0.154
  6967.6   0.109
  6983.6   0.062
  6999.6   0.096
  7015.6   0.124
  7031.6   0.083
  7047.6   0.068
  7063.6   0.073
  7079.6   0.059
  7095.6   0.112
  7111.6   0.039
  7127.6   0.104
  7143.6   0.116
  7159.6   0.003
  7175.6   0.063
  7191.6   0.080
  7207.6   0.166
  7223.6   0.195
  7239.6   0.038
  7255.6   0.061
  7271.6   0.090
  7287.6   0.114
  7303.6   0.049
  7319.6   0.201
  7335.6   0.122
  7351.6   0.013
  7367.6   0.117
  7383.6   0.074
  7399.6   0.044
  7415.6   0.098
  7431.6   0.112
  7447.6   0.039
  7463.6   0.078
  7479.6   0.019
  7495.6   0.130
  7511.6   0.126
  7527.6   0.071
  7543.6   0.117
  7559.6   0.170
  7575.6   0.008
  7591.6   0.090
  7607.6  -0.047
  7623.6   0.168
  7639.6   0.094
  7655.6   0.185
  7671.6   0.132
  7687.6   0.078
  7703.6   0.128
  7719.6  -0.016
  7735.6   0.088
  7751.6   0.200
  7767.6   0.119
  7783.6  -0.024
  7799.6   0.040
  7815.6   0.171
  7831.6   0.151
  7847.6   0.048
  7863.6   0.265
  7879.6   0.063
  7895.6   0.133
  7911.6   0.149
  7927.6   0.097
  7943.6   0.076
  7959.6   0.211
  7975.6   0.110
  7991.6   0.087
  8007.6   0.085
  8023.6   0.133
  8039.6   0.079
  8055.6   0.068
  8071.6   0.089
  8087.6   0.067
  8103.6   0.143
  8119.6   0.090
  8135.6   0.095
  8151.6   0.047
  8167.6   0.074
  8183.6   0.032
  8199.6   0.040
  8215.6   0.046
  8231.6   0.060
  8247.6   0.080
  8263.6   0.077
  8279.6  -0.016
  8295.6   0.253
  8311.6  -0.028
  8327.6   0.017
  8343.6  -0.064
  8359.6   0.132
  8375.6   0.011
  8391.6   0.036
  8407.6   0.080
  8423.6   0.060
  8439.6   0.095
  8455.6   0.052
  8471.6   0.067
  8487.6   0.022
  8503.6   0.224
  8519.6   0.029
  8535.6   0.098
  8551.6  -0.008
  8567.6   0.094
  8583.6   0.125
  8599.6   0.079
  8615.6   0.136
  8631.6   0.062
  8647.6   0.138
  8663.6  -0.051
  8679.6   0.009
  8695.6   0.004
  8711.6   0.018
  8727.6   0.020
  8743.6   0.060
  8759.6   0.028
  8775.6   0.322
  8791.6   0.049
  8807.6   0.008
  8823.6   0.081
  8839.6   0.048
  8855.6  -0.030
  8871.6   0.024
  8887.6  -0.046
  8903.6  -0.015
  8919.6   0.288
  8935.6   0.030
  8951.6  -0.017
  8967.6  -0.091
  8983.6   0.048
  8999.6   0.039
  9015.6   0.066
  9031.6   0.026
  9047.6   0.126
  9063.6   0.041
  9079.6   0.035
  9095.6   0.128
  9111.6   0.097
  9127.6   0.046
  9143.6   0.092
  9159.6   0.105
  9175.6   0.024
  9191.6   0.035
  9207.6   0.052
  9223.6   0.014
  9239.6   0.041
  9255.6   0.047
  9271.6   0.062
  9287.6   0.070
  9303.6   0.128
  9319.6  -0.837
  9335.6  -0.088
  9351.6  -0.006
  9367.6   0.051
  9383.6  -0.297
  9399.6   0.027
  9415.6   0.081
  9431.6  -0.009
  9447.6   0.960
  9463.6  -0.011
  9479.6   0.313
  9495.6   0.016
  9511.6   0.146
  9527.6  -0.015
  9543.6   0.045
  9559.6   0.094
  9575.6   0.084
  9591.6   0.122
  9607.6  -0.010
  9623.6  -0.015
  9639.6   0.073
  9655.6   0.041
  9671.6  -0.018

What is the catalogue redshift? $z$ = 3.01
